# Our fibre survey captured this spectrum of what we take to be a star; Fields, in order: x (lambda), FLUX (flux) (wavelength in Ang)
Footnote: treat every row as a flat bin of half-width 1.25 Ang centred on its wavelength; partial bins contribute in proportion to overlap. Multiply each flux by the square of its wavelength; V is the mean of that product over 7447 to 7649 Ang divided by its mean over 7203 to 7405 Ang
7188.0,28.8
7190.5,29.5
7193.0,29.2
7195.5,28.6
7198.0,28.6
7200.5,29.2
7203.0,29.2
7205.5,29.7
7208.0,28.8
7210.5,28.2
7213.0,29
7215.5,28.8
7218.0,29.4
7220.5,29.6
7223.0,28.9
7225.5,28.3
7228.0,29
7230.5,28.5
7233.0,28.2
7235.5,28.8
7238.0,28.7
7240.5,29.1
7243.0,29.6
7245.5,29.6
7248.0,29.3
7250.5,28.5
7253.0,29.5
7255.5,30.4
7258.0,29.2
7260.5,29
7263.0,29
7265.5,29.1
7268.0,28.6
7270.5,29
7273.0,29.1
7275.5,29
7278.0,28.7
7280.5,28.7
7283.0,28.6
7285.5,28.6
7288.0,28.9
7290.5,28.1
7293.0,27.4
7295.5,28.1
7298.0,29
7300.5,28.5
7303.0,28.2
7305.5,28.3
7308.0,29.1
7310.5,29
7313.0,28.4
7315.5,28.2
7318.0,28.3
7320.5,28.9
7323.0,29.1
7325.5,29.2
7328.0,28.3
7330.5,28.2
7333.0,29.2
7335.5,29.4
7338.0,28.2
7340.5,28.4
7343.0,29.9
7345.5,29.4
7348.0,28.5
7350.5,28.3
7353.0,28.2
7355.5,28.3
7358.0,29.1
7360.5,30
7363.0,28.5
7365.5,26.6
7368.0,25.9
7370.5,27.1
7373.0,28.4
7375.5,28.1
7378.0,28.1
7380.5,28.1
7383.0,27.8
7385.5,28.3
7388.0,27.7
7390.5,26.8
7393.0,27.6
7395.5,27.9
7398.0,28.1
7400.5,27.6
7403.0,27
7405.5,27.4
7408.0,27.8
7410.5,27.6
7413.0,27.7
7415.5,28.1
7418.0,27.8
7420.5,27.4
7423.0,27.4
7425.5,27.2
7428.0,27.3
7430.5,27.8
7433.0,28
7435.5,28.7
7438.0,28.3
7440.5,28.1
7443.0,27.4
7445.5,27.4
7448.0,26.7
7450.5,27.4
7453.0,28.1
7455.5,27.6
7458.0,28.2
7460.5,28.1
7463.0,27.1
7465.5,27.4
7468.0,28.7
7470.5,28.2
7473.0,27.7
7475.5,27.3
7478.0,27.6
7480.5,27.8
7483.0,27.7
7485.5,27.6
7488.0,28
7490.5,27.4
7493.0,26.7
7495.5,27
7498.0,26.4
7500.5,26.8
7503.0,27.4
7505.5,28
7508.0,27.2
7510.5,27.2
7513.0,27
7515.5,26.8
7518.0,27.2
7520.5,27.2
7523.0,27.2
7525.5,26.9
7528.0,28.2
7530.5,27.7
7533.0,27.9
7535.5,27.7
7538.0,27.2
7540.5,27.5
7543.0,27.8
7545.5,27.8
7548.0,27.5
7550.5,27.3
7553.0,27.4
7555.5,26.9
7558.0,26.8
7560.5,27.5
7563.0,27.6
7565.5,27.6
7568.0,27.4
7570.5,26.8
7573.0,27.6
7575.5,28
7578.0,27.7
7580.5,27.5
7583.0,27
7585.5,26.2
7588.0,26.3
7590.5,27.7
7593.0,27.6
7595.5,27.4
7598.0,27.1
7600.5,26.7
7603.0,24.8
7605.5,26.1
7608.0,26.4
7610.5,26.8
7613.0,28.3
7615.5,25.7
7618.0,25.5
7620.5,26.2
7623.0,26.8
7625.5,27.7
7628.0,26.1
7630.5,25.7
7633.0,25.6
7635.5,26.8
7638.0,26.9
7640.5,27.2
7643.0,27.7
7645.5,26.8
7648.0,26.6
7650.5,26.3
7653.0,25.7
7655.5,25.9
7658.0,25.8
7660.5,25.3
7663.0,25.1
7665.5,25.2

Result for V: 1.0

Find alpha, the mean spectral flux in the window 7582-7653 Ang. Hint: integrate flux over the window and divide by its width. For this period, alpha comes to 26.6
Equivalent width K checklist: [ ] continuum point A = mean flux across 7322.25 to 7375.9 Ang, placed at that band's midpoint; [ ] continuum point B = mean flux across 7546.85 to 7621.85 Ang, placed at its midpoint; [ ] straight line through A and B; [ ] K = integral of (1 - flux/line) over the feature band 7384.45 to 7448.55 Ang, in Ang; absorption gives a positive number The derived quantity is 0.9 Ang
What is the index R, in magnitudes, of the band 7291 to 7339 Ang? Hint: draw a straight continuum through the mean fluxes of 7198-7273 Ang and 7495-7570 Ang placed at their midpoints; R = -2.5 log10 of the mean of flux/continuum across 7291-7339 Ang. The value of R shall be 0.000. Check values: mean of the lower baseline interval 29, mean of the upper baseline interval 27.3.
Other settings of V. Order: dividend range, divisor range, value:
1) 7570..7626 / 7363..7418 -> 1.03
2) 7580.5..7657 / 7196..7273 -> 1.02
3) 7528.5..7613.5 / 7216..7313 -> 1.02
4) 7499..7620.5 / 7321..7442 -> 1.01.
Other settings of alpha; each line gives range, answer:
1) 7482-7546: 27.4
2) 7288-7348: 28.6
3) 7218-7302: 28.9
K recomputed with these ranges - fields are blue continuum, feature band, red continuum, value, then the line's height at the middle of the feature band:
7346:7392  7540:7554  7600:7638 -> -0.4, 26.8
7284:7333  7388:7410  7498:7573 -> 0.4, 28.1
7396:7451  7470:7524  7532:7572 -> 0.4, 27.5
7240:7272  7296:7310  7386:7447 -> 0.1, 28.8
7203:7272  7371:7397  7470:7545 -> 0.3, 28.2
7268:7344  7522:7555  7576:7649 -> -0.4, 27.2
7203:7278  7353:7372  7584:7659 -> 0.2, 28.2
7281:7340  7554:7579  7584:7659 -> -0.4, 26.9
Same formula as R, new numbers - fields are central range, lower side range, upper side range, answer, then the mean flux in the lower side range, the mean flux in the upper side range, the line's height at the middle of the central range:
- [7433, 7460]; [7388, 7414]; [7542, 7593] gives -0.01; 27.6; 27.3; 27.5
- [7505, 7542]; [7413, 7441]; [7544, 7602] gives 0.00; 27.8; 27.3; 27.5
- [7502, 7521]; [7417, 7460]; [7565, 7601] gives 0.01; 27.7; 27.2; 27.5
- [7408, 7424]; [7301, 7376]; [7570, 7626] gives 0.01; 28.5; 26.9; 28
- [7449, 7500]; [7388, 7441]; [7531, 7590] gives 0.00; 27.7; 27.4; 27.6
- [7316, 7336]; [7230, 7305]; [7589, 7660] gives -0.01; 28.8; 26.6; 28.5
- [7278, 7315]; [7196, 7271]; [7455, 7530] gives 0.01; 29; 27.5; 28.6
